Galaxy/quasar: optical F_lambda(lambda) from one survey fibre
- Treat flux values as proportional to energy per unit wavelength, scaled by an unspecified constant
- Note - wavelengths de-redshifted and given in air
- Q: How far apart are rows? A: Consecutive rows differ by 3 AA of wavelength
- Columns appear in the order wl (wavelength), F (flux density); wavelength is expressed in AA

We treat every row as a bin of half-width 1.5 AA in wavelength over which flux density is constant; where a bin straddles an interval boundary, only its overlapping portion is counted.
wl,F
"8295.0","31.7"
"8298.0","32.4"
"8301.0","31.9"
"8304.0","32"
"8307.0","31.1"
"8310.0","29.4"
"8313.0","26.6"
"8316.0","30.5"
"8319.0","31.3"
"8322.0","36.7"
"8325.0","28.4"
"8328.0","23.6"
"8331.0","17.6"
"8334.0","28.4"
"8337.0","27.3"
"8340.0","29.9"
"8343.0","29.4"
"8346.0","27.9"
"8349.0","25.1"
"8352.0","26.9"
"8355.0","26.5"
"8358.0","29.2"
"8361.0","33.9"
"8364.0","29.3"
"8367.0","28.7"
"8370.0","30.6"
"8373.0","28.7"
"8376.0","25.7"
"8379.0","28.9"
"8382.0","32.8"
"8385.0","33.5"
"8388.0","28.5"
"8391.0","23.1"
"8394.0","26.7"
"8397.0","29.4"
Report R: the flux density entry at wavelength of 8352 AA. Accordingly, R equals 26.9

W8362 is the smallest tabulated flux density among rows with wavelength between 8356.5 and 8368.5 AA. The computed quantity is 28.7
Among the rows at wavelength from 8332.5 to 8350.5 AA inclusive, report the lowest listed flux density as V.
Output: 25.1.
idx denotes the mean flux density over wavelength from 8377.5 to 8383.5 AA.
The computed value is 30.8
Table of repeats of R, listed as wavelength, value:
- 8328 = 23.6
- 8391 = 23.1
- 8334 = 28.4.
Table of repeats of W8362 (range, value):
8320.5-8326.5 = 28.4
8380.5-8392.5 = 23.1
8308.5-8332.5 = 17.6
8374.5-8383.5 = 25.7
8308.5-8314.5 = 26.6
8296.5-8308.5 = 31.1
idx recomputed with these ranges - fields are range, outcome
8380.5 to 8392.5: 29.5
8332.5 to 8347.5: 28.6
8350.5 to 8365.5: 29.2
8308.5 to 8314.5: 28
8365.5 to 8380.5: 28.5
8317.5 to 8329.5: 30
